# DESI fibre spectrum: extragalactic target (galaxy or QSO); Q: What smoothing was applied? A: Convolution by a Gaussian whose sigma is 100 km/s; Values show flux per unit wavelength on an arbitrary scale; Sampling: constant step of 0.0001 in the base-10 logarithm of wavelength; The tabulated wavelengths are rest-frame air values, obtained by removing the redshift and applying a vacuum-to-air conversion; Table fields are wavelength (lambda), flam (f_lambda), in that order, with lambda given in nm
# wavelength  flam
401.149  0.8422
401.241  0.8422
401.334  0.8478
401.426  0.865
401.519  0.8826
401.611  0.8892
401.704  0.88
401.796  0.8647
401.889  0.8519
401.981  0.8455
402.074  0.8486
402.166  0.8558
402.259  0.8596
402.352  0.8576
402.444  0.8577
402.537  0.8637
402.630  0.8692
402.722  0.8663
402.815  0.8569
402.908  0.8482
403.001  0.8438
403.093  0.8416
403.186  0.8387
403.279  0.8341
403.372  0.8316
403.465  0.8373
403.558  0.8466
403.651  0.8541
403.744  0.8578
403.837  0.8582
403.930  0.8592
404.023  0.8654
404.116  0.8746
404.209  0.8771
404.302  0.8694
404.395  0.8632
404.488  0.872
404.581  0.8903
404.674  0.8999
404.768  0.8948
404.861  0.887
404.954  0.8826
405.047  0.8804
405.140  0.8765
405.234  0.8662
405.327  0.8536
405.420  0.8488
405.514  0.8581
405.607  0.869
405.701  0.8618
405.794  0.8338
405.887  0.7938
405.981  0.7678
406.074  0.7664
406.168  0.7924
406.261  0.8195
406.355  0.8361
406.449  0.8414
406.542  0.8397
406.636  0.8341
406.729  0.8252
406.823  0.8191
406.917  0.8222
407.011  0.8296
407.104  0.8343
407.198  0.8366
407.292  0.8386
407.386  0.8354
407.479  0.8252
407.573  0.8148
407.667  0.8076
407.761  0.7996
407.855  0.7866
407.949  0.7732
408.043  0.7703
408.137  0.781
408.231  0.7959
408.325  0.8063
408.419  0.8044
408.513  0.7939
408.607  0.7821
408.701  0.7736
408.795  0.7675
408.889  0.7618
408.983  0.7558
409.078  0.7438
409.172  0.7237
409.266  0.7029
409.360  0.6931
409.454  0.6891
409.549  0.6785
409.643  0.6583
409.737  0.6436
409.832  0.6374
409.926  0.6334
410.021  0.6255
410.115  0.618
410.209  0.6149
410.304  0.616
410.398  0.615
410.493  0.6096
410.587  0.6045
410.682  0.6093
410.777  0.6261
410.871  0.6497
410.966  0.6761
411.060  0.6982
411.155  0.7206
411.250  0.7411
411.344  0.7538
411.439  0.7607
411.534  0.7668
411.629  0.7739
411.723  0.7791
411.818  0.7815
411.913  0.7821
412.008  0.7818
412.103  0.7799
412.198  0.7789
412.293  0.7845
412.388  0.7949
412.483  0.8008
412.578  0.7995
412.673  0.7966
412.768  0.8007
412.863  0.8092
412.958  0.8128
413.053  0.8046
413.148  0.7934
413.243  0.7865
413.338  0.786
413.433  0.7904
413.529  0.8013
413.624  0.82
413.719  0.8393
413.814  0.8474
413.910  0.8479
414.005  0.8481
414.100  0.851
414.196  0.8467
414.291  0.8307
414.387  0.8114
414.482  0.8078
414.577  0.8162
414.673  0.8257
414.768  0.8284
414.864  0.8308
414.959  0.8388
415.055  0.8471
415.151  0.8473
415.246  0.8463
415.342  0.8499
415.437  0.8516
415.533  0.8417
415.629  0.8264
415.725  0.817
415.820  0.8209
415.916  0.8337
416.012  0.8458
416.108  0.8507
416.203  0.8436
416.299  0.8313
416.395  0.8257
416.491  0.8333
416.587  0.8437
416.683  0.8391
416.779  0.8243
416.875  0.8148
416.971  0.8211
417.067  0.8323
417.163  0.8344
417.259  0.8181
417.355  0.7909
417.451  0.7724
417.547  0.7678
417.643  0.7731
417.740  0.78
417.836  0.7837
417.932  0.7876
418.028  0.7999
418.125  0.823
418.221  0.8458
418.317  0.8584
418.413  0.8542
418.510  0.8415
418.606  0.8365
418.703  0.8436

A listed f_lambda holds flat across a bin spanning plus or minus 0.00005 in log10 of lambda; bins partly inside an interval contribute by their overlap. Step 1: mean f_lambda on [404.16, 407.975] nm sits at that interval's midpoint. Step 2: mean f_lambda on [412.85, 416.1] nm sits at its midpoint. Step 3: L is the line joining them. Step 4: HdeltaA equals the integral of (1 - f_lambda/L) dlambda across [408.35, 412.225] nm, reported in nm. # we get 0.58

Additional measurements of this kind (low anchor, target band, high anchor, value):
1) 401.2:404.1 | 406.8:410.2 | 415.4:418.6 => 0.35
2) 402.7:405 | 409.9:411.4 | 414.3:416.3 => 0.34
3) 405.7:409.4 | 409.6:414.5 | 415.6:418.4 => 0.37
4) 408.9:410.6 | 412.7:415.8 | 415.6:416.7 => -0.17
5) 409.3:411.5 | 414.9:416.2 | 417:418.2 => -0.14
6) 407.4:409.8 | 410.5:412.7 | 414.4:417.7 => 0.13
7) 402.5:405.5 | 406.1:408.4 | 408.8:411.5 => -0.15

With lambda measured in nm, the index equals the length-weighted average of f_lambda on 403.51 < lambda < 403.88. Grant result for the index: 0.854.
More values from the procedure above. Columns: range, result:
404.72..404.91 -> 0.889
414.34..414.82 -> 0.819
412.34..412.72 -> 0.798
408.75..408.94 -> 0.766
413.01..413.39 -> 0.794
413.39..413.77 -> 0.813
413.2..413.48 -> 0.789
